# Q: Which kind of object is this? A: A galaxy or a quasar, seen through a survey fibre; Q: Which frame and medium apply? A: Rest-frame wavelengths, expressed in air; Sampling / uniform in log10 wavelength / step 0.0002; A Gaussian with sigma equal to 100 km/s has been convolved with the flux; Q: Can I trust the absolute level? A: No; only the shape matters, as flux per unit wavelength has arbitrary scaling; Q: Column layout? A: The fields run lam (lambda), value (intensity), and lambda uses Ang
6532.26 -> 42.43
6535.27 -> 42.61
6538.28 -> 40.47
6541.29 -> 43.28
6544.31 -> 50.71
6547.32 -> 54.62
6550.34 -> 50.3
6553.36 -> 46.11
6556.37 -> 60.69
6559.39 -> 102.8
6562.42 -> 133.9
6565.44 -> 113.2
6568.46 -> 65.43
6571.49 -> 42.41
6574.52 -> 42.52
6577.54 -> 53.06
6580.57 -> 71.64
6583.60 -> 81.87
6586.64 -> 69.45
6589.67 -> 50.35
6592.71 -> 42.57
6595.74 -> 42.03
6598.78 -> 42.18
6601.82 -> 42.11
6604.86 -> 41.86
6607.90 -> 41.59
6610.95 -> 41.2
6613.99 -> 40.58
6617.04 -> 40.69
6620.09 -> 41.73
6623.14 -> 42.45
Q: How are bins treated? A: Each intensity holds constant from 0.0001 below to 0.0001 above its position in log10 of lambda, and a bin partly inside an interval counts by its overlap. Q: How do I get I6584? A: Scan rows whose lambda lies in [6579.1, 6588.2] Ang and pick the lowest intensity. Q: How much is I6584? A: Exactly 69.45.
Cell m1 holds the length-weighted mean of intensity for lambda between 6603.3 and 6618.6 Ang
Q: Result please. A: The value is 41.2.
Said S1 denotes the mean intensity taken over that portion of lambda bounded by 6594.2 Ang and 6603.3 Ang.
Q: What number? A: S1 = 42.1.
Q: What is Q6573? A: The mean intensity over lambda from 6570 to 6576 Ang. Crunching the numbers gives 42.4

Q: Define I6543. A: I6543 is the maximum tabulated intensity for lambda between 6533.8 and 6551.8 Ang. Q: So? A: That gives 54.62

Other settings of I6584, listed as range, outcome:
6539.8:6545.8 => 43.28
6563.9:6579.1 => 42.41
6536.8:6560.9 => 40.47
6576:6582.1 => 53.06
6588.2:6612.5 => 41.2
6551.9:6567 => 46.11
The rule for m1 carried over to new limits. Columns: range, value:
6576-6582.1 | 62.4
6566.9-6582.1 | 55.3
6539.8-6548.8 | 49.5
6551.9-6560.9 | 70.1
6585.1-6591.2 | 59.9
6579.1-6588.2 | 74.2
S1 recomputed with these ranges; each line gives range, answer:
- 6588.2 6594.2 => 46.4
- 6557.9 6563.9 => 118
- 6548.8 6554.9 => 48.3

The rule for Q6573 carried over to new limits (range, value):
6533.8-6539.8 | 41.6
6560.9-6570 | 104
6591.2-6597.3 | 42.3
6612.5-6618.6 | 40.6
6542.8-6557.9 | 52.6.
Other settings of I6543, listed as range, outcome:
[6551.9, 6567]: 133.9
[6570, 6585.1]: 81.87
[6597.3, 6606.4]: 42.18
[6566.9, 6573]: 65.43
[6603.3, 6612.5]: 41.86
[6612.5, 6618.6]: 40.69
